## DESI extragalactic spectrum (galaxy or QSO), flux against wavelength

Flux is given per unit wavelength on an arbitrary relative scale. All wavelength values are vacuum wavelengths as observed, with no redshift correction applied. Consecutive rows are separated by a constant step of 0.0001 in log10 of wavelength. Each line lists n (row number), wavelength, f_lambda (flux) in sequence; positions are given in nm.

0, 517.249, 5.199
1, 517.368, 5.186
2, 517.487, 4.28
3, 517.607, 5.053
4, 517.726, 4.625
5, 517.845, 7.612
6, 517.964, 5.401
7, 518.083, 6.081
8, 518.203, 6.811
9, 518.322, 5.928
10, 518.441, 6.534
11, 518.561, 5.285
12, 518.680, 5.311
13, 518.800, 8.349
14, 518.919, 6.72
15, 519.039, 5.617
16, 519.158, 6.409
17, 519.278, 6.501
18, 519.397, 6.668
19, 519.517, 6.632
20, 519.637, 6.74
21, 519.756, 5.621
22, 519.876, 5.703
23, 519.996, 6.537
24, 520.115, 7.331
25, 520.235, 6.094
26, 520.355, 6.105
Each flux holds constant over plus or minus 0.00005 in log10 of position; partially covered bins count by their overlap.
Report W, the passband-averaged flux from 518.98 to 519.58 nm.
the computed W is 6.37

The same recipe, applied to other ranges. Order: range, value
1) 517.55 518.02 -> 5.69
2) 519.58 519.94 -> 6.02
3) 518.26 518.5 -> 6.25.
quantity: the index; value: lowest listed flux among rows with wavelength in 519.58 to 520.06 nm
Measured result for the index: 5.621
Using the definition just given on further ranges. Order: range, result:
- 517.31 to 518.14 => 4.28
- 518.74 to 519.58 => 5.617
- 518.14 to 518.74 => 5.285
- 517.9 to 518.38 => 5.401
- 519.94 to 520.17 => 6.537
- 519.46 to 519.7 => 6.632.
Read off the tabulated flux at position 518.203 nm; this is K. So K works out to 6.811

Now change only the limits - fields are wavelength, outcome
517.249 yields 5.199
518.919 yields 6.72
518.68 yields 5.311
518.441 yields 6.534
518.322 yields 5.928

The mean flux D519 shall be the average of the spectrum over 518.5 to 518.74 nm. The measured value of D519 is 5.29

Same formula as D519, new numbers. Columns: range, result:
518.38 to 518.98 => 6.43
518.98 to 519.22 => 6.02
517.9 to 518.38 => 6.07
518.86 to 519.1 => 6.17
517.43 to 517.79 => 4.69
